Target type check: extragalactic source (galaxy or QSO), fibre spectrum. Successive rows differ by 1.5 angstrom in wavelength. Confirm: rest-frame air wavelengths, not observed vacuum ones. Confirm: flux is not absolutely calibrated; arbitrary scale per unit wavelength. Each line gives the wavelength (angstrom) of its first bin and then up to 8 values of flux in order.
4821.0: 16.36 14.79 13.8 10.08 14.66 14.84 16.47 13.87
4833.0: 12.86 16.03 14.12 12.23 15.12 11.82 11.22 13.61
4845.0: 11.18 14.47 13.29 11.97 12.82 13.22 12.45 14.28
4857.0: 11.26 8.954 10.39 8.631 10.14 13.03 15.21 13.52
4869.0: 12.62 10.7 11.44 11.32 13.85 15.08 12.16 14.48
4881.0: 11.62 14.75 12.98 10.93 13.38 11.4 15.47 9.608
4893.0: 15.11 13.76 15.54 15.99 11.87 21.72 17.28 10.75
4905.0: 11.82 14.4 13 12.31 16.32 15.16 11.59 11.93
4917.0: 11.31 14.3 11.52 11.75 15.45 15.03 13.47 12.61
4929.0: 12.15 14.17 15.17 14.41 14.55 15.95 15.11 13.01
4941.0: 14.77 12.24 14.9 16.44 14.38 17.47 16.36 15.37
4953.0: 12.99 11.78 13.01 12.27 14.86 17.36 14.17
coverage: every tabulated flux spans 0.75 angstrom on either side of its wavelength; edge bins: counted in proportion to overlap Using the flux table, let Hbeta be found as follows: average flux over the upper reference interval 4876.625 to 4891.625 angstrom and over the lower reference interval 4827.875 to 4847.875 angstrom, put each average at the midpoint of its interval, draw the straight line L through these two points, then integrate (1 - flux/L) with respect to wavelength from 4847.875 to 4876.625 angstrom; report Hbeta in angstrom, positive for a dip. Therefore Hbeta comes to 2.5 angstrom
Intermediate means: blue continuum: 13.7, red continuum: 12.9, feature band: 12.1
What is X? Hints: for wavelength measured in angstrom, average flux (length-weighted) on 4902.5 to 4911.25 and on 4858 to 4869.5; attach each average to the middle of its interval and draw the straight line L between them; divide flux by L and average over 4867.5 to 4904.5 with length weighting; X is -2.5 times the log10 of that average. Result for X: -0.09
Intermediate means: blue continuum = 11.6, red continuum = 13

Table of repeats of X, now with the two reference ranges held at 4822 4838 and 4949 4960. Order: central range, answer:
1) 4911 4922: 0.097 mag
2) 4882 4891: 0.078 mag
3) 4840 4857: 0.104 mag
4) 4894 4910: -0.036 mag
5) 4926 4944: -0.004 mag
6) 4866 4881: 0.091 mag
